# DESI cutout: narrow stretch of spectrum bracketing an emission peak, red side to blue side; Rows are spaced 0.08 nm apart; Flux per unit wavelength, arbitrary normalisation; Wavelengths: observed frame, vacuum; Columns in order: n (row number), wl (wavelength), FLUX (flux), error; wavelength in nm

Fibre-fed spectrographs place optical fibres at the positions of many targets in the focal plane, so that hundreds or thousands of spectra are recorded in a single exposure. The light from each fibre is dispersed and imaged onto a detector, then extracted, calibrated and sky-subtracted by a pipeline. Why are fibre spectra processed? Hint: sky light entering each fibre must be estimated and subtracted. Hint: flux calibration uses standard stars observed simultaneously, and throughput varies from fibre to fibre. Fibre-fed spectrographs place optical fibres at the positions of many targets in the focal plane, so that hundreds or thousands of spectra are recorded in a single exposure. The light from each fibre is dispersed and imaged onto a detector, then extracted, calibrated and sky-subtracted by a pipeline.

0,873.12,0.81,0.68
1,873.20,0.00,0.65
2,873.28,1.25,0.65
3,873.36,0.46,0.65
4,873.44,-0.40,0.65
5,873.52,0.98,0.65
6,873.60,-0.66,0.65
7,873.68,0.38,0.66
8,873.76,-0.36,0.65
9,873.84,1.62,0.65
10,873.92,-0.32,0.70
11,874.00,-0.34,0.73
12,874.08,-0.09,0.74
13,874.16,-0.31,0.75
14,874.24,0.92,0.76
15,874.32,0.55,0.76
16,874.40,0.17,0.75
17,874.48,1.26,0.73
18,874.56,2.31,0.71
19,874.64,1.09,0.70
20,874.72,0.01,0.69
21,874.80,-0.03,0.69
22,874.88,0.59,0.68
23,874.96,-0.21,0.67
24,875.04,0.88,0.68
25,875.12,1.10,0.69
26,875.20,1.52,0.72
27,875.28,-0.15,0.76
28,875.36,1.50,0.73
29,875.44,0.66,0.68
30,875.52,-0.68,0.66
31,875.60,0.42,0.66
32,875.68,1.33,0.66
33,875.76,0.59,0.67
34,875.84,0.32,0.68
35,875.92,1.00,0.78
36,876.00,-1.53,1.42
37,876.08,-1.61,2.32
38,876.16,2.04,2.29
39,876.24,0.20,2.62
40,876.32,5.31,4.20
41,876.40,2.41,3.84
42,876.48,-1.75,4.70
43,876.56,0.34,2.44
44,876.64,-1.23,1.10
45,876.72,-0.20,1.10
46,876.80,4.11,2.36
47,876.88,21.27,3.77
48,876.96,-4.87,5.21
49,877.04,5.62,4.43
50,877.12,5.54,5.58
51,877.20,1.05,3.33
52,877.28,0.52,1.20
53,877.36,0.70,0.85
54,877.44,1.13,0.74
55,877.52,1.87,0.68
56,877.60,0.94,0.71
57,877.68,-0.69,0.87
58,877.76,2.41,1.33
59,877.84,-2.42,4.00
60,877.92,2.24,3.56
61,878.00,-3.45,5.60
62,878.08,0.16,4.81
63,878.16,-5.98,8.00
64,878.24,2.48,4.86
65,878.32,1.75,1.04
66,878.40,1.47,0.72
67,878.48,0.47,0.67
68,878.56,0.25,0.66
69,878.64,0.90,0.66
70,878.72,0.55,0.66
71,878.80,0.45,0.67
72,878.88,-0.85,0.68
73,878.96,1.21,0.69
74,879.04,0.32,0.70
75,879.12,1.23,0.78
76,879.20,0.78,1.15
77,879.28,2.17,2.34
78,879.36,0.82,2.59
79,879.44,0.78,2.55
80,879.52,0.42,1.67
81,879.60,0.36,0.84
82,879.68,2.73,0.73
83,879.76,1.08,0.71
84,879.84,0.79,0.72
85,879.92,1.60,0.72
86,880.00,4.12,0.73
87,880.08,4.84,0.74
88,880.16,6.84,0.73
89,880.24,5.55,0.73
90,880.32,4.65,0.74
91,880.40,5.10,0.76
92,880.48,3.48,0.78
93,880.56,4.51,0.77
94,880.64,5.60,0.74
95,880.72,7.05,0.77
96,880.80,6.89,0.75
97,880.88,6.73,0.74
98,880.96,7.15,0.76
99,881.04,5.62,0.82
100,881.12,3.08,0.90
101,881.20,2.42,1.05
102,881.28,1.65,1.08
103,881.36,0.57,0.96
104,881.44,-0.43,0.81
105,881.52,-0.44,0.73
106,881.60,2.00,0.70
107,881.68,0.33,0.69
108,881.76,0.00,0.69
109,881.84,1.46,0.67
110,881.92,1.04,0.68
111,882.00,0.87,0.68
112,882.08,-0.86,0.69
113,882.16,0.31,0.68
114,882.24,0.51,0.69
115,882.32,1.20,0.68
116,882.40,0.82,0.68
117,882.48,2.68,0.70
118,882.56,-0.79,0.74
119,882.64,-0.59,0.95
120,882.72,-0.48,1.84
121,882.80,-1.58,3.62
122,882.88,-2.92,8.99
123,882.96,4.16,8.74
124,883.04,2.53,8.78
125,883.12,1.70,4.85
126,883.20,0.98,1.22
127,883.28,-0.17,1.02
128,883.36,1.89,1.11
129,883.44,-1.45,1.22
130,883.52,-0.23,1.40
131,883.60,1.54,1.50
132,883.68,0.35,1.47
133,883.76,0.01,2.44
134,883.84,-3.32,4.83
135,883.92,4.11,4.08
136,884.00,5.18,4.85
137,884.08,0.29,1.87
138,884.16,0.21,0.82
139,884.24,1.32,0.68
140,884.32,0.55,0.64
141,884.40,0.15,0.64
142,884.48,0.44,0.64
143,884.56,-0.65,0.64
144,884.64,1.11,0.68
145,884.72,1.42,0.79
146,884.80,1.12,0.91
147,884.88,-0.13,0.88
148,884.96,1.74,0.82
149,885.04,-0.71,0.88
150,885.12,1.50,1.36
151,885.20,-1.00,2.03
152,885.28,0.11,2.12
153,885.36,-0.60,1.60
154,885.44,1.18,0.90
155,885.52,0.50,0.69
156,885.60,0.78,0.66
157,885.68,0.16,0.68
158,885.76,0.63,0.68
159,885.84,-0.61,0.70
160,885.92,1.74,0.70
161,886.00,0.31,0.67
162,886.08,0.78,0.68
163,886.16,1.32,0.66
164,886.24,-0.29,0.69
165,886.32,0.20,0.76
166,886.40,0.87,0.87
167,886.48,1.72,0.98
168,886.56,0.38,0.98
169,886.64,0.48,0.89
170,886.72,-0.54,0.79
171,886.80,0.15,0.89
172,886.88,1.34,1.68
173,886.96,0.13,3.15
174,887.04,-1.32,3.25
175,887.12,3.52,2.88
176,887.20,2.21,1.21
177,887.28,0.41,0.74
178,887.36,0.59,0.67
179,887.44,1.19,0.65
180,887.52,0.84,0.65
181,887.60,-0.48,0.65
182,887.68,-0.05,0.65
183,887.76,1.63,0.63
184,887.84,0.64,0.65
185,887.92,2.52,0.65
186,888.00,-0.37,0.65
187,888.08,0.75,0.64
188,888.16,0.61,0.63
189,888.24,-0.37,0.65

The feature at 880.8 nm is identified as [O II]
